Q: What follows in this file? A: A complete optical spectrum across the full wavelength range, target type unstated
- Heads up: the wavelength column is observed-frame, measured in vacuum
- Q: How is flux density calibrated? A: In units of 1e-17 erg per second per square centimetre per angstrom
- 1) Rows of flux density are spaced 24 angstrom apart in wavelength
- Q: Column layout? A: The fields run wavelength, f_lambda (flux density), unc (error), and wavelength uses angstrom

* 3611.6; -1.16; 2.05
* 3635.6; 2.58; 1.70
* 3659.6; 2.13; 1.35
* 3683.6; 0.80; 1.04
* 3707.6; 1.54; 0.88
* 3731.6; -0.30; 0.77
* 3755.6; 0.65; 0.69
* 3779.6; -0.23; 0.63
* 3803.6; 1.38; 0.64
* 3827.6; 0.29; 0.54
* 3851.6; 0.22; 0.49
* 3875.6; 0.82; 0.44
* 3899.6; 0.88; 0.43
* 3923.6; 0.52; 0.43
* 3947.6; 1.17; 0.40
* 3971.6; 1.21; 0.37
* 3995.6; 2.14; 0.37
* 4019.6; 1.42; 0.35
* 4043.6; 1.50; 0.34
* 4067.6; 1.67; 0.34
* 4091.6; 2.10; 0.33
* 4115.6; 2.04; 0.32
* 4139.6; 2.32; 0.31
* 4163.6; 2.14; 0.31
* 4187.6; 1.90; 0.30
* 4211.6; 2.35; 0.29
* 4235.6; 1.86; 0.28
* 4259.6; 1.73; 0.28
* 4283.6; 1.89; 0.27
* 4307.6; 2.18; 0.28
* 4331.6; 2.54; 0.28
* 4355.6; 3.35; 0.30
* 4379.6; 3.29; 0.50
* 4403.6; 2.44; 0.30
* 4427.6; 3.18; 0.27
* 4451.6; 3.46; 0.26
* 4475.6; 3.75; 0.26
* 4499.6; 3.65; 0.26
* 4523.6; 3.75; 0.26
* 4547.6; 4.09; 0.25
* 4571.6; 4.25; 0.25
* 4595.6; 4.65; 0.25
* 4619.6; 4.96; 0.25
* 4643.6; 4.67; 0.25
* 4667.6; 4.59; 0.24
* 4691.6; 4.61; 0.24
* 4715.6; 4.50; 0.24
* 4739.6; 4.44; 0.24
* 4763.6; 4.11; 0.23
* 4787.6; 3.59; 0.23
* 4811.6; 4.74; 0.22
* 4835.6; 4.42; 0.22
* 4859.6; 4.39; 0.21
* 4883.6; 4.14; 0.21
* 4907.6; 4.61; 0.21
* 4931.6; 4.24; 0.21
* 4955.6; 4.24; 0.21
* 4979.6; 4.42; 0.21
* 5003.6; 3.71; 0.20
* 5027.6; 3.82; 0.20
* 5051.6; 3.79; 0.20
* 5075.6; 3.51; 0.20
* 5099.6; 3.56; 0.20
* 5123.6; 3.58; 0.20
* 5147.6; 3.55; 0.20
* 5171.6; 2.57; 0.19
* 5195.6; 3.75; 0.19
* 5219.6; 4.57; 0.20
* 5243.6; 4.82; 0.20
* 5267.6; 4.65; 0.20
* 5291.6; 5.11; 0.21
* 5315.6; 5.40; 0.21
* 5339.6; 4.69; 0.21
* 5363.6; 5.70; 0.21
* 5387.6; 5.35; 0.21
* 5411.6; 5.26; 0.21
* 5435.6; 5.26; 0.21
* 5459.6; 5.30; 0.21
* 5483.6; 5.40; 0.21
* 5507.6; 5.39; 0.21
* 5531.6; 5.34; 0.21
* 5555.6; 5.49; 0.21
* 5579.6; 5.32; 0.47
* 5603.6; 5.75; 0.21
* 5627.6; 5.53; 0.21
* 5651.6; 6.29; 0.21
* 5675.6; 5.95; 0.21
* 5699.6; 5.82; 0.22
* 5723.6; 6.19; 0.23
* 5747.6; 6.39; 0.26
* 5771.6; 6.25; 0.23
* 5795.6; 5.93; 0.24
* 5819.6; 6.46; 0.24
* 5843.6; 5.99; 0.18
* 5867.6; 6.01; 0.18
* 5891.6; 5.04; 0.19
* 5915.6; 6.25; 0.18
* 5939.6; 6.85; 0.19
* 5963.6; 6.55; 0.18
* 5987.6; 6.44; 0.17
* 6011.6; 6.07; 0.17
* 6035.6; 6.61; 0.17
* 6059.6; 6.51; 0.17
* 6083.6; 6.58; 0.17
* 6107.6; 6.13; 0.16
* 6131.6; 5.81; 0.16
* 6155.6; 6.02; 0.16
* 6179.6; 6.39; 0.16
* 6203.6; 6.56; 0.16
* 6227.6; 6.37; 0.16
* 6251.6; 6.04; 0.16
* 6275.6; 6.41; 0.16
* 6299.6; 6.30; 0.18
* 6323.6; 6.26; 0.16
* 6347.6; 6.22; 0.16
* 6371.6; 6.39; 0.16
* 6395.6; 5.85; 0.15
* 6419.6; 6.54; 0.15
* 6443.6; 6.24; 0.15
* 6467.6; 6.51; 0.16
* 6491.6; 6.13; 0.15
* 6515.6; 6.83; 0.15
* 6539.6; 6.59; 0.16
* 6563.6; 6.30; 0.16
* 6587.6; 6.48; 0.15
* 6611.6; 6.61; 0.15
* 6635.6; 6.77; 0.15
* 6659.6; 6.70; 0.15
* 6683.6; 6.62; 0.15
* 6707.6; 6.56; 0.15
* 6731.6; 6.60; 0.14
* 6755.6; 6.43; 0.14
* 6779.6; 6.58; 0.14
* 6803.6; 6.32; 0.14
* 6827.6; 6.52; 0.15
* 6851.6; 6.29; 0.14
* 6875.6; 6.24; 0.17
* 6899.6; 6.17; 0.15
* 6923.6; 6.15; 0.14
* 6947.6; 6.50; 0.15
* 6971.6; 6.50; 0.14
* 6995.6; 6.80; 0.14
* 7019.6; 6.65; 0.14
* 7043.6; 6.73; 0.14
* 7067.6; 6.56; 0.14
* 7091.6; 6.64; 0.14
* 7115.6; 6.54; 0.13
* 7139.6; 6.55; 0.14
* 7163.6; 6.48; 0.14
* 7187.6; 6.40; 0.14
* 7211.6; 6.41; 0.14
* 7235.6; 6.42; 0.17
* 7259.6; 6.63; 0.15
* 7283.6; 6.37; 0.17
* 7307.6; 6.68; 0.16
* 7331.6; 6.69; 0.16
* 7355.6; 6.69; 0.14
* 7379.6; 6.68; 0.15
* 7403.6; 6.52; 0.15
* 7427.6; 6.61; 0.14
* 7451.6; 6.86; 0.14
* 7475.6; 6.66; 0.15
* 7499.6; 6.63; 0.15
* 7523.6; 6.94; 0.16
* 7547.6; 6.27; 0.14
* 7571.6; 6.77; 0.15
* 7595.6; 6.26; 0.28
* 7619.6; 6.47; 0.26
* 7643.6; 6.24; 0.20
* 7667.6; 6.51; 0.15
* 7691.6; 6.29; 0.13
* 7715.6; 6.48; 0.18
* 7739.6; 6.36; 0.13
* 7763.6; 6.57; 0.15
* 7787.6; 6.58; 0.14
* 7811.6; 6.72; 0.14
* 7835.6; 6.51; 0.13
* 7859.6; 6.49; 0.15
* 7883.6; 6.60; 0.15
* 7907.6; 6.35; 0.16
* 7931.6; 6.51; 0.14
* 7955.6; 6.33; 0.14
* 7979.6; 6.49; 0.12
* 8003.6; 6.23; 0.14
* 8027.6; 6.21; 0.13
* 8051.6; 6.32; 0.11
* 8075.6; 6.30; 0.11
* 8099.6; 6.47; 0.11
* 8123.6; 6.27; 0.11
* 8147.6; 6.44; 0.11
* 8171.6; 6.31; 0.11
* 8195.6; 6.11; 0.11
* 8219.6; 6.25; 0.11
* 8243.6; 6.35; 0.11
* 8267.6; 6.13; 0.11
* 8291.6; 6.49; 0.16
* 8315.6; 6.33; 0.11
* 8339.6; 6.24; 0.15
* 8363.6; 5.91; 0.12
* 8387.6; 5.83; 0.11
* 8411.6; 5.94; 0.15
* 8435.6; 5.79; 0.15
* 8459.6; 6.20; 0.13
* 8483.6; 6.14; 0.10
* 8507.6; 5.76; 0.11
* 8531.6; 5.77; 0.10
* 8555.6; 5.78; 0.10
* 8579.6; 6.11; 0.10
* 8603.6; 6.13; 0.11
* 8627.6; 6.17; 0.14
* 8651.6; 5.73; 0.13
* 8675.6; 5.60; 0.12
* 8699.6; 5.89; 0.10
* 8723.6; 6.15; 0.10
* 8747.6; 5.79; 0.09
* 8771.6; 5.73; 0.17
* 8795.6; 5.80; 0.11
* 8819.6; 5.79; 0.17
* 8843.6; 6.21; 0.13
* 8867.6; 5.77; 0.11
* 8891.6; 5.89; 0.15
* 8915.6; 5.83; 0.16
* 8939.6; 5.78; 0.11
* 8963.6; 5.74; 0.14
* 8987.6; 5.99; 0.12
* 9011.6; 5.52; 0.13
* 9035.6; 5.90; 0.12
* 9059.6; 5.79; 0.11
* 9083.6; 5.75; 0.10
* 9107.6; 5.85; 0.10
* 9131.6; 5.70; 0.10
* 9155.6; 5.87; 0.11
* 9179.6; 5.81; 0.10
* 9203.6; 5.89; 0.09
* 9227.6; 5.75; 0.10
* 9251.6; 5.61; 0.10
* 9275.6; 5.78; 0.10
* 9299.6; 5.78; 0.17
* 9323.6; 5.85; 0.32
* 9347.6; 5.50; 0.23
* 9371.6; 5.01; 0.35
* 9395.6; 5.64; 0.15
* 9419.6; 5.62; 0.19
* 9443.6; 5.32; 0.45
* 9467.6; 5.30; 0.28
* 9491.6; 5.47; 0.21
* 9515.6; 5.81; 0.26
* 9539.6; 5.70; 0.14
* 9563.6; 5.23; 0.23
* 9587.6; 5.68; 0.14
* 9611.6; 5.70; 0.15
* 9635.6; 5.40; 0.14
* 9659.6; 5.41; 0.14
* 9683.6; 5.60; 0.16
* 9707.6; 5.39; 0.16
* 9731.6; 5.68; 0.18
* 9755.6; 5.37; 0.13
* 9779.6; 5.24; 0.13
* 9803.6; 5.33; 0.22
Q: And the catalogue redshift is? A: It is 0.000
